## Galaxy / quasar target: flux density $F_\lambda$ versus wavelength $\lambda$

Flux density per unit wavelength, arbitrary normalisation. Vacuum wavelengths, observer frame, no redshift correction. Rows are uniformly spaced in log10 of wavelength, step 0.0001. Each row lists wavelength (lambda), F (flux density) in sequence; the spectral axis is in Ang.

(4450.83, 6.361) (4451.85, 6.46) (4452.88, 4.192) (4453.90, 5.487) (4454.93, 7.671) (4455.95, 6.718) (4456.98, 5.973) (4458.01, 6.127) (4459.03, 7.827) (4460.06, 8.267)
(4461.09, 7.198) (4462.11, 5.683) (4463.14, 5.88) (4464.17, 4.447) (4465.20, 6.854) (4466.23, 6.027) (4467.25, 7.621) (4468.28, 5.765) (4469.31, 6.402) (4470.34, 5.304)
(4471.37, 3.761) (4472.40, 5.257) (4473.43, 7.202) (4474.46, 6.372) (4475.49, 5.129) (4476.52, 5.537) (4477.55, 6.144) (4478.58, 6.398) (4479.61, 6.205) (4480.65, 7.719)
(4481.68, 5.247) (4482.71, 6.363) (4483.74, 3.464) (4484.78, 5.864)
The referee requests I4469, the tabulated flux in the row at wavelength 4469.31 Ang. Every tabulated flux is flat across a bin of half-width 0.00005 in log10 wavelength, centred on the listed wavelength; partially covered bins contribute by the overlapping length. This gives 6.402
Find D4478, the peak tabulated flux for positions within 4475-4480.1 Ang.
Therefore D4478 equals 6.398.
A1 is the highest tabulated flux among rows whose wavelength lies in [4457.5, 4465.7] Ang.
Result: 8.267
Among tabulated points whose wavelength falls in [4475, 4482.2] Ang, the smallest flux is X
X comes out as 5.129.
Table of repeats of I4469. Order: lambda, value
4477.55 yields 6.144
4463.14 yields 5.88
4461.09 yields 7.198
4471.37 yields 3.761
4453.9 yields 5.487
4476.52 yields 5.537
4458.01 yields 6.127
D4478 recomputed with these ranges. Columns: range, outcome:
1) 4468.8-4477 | 7.202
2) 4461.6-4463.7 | 5.88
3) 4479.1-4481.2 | 7.719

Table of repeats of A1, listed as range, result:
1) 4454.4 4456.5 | 7.671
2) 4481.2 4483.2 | 6.363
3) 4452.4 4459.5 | 7.827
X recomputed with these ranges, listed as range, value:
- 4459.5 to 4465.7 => 4.447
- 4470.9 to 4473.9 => 3.761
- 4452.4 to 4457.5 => 4.192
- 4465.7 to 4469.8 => 5.765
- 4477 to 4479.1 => 6.144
